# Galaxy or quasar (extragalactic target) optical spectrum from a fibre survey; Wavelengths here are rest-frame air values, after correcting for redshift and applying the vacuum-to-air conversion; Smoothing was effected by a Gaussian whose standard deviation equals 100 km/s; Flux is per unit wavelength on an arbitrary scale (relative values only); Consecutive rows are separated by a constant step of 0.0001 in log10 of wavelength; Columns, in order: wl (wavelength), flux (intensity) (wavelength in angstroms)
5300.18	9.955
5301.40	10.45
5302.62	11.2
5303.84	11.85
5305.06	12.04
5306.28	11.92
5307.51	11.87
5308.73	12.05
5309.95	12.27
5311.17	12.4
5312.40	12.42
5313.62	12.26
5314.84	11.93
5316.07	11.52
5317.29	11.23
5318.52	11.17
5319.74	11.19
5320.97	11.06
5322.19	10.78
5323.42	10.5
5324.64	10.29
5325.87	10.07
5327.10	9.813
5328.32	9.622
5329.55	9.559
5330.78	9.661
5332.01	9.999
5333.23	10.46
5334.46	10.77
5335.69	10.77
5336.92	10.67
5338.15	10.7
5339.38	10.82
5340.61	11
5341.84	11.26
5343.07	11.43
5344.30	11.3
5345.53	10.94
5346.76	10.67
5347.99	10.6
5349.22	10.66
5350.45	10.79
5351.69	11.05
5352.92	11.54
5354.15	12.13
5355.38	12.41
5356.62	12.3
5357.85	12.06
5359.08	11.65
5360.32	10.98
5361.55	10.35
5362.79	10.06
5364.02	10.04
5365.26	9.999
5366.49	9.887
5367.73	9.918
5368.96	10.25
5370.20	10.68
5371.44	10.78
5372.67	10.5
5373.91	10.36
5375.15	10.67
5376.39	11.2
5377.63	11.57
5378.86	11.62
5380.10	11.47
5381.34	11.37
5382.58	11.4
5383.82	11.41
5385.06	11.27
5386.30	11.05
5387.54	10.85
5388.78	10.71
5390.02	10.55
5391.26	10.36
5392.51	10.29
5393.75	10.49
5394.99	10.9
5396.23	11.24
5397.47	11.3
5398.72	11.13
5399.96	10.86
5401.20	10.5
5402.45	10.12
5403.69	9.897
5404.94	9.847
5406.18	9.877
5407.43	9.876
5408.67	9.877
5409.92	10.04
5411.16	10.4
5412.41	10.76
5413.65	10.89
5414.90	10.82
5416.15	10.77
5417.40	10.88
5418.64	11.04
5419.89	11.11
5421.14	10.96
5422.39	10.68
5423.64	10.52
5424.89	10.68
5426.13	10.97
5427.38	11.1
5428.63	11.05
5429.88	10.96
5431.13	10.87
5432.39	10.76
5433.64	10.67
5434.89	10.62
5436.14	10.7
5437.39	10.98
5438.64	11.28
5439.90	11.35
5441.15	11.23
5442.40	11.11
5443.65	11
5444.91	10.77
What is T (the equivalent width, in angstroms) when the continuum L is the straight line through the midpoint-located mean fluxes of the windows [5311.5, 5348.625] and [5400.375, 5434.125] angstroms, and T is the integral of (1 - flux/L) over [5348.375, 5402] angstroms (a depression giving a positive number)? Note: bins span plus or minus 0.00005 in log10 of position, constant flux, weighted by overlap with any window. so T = -1.2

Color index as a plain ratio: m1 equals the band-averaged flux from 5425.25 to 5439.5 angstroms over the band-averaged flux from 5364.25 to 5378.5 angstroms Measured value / 1.04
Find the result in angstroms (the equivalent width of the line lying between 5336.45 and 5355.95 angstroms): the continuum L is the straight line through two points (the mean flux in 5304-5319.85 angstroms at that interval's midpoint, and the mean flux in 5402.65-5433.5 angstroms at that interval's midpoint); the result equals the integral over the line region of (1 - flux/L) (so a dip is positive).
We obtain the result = 0.6 angstroms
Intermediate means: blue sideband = 11.9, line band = 11.1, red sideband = 10.6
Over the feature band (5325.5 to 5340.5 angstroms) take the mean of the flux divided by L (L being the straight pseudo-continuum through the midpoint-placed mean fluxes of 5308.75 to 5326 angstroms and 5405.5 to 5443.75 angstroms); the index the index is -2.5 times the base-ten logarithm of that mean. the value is 0.11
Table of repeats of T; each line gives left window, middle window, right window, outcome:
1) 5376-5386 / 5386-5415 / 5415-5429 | 1.7 angstroms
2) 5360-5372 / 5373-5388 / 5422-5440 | -1.1 angstroms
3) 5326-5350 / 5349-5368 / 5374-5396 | -0.5 angstroms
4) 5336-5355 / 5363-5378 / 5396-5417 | 0.5 angstroms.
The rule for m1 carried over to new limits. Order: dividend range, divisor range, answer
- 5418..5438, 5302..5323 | 0.93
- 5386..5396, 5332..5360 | 0.96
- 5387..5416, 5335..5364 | 0.95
